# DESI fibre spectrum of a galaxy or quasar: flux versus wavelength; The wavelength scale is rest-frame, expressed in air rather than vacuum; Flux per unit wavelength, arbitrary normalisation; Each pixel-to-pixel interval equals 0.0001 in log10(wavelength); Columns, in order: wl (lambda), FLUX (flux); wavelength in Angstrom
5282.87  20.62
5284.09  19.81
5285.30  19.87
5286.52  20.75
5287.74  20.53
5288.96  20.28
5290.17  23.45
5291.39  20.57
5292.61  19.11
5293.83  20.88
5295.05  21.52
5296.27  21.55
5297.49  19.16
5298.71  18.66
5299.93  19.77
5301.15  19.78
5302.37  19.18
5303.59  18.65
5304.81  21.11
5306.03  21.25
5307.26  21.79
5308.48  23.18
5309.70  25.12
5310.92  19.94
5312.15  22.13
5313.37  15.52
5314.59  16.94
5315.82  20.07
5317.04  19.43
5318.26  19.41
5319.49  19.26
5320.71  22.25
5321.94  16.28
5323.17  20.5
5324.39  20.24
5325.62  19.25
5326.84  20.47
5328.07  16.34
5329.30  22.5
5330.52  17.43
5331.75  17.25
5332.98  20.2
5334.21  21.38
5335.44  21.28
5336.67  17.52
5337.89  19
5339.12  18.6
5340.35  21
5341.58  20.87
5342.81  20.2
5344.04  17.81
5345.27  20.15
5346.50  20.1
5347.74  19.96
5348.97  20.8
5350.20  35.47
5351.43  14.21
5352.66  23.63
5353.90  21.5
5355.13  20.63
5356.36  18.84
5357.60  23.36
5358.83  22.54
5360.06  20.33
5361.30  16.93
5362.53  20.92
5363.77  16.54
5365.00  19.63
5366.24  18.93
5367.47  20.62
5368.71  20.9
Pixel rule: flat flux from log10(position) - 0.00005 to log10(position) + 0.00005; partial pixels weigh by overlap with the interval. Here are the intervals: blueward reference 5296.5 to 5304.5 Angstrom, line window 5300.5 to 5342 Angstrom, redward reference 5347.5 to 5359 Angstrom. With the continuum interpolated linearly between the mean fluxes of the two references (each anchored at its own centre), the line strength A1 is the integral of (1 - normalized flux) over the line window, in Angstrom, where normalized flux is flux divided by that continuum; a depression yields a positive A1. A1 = 1.2 Angstrom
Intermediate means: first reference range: 19.4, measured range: 19.9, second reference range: 22.2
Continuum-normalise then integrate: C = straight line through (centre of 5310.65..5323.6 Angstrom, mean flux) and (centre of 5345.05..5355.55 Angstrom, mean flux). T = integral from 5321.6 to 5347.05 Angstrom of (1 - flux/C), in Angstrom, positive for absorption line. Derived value 1.38 Angstrom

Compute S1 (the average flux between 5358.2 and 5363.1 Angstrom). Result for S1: 20.2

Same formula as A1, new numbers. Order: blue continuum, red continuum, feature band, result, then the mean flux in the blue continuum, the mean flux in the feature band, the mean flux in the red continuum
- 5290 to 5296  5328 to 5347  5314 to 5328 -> 0.5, 20.9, 19.3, 19.6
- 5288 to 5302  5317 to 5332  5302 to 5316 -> -0.4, 20.4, 20.4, 19.3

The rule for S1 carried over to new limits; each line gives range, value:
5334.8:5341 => 19.5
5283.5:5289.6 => 20.3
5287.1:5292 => 21.2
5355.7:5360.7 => 21.2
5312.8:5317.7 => 18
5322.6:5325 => 20.4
